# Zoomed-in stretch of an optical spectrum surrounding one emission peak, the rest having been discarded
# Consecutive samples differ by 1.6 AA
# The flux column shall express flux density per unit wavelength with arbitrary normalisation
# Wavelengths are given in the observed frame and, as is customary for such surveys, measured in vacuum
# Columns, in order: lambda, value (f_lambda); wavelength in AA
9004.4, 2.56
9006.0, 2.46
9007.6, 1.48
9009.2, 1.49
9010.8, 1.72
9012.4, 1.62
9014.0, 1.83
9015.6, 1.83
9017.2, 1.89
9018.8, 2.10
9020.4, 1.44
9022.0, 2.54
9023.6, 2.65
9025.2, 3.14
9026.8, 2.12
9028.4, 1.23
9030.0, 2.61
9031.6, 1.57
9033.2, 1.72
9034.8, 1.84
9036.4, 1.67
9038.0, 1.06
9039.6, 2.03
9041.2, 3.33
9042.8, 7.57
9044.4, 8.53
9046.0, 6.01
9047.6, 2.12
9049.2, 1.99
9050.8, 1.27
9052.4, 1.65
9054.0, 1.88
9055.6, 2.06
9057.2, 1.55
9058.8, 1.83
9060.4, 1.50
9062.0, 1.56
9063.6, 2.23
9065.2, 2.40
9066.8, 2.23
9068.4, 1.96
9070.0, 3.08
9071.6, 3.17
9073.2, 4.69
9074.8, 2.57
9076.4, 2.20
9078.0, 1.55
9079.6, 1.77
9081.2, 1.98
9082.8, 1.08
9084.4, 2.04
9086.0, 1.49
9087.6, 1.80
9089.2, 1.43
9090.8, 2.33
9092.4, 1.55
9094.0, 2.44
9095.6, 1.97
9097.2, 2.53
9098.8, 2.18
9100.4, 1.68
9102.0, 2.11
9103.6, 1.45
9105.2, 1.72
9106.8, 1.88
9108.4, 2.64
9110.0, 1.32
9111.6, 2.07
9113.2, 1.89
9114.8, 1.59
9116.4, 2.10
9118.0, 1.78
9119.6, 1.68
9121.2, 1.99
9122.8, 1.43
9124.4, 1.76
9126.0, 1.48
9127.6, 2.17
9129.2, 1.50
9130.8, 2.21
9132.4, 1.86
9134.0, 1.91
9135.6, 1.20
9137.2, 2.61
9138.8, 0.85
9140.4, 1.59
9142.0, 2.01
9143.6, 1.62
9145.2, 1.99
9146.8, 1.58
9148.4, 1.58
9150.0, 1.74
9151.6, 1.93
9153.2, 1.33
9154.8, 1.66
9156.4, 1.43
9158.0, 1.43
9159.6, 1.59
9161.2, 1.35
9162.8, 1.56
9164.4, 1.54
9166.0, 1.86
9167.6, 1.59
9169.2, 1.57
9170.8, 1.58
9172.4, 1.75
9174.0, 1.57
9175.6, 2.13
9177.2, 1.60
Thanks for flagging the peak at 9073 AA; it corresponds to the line [N II] 6583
